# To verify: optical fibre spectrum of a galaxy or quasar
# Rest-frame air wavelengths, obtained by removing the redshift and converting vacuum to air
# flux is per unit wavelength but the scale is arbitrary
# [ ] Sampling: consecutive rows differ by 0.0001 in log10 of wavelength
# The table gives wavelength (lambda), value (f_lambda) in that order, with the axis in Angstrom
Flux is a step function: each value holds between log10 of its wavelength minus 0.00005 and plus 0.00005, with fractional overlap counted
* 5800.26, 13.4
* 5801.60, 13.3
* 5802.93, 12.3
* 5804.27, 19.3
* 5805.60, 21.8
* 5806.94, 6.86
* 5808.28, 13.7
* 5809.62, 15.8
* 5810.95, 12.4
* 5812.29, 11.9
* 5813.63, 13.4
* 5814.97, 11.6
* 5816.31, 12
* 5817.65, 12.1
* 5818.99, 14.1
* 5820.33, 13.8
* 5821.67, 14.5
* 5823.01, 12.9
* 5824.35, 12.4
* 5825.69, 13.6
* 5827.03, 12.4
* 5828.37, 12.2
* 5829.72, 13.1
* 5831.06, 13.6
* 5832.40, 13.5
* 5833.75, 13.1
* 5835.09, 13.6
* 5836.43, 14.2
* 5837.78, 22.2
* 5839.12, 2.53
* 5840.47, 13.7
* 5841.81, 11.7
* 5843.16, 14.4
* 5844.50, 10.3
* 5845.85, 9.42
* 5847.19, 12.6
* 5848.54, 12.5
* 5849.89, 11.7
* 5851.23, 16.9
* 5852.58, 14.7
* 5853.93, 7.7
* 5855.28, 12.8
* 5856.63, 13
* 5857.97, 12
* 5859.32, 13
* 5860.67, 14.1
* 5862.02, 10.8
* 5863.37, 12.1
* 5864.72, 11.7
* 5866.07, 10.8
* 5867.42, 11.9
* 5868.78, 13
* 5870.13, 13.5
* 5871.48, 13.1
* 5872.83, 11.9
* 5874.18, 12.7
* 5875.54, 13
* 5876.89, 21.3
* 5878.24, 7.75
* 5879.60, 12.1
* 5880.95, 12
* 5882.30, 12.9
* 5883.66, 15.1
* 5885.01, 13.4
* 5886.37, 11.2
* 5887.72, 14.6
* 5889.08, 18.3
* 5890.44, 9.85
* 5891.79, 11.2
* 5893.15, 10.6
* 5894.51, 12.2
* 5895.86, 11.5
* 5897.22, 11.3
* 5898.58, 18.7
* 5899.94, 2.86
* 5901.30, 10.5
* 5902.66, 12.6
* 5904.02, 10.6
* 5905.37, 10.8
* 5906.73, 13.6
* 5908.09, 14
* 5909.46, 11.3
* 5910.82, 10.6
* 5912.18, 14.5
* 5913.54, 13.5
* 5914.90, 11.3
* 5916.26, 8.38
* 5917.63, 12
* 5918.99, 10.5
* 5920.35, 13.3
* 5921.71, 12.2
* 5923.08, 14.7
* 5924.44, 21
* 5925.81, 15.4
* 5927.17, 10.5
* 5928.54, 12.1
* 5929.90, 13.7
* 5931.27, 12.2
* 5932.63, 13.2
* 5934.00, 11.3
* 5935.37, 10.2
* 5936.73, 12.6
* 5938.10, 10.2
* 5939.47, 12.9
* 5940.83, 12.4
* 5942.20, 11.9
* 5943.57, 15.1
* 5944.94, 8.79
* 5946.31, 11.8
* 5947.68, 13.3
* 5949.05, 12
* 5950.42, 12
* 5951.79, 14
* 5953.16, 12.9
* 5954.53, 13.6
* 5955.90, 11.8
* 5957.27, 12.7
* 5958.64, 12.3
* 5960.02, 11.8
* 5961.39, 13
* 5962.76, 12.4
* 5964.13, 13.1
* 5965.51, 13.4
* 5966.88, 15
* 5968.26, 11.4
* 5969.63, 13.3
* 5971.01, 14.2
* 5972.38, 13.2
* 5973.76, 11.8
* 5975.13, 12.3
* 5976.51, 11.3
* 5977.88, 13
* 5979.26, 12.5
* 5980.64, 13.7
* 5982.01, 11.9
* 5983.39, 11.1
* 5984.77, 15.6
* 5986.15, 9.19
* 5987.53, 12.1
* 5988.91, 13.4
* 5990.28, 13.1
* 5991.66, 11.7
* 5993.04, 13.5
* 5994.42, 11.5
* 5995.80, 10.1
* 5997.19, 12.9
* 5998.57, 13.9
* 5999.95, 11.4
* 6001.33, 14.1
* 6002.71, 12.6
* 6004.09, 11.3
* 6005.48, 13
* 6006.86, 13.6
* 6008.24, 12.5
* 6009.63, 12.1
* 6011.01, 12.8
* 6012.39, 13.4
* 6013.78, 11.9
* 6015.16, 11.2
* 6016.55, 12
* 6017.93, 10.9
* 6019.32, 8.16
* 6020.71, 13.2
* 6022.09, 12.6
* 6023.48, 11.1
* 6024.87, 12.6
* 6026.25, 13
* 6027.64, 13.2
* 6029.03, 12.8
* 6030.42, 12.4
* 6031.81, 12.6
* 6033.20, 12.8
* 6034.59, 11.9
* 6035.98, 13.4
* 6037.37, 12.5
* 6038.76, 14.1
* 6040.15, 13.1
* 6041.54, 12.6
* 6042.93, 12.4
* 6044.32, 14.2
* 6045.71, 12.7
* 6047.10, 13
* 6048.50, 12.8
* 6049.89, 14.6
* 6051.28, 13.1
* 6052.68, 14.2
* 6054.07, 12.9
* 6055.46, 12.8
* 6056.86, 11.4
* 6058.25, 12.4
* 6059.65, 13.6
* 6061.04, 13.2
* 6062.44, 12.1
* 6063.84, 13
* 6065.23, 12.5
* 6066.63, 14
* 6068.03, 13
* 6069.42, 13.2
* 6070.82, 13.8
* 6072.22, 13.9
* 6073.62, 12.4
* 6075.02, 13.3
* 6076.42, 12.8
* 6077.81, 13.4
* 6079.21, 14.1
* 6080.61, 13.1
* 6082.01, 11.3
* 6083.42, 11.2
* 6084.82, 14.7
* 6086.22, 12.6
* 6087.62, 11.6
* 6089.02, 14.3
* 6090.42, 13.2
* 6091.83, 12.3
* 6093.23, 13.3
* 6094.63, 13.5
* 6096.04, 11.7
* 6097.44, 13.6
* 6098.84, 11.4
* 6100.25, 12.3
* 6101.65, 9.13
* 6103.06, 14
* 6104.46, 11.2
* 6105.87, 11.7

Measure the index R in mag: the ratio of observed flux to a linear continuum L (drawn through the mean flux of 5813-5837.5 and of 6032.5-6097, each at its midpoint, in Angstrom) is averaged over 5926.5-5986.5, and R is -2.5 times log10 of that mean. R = 0.06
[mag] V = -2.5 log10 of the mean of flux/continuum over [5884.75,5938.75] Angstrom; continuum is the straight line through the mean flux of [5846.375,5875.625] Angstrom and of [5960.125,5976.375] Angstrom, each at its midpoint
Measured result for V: 0.03 mag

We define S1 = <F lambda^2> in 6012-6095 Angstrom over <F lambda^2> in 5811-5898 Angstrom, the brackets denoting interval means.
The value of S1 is 1.08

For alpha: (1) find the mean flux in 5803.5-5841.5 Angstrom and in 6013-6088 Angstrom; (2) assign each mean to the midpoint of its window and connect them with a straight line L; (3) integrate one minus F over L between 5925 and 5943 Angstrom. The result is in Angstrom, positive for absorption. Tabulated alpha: 1.1 Angstrom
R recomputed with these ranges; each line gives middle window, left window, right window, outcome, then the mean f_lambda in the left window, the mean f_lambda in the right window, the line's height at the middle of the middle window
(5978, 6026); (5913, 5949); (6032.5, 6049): 0.045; 12.5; 13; 12.8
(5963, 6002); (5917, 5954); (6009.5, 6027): -0.033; 12.7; 11.9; 12.2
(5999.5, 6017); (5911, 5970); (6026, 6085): 0.031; 12.6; 13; 12.8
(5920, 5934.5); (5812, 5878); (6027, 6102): -0.065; 12.8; 12.9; 12.8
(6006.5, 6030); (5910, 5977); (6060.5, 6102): 0.049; 12.6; 12.8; 12.7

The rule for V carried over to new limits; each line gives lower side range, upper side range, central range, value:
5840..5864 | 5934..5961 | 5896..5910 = 0.06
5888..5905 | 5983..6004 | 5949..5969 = -0.05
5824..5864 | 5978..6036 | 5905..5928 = -0.03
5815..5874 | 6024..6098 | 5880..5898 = 0.01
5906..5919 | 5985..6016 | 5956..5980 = -0.04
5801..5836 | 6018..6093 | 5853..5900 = 0.06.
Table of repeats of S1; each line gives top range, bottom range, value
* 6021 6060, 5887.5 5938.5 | 1.09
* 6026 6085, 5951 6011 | 1.05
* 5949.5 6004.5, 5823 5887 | 1.03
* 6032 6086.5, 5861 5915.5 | 1.11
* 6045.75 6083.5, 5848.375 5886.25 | 1.09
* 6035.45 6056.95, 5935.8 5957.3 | 1.10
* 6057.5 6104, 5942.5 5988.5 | 1.06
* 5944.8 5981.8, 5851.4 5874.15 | 1.06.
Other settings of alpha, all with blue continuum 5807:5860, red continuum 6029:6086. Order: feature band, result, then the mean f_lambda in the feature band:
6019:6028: 0.6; 12.1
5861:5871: 0.6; 12.1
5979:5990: 0.4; 12.5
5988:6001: 0.5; 12.4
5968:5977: 0.2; 12.6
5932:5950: 1.3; 12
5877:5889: -0.3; 13.1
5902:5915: 0.5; 12.3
